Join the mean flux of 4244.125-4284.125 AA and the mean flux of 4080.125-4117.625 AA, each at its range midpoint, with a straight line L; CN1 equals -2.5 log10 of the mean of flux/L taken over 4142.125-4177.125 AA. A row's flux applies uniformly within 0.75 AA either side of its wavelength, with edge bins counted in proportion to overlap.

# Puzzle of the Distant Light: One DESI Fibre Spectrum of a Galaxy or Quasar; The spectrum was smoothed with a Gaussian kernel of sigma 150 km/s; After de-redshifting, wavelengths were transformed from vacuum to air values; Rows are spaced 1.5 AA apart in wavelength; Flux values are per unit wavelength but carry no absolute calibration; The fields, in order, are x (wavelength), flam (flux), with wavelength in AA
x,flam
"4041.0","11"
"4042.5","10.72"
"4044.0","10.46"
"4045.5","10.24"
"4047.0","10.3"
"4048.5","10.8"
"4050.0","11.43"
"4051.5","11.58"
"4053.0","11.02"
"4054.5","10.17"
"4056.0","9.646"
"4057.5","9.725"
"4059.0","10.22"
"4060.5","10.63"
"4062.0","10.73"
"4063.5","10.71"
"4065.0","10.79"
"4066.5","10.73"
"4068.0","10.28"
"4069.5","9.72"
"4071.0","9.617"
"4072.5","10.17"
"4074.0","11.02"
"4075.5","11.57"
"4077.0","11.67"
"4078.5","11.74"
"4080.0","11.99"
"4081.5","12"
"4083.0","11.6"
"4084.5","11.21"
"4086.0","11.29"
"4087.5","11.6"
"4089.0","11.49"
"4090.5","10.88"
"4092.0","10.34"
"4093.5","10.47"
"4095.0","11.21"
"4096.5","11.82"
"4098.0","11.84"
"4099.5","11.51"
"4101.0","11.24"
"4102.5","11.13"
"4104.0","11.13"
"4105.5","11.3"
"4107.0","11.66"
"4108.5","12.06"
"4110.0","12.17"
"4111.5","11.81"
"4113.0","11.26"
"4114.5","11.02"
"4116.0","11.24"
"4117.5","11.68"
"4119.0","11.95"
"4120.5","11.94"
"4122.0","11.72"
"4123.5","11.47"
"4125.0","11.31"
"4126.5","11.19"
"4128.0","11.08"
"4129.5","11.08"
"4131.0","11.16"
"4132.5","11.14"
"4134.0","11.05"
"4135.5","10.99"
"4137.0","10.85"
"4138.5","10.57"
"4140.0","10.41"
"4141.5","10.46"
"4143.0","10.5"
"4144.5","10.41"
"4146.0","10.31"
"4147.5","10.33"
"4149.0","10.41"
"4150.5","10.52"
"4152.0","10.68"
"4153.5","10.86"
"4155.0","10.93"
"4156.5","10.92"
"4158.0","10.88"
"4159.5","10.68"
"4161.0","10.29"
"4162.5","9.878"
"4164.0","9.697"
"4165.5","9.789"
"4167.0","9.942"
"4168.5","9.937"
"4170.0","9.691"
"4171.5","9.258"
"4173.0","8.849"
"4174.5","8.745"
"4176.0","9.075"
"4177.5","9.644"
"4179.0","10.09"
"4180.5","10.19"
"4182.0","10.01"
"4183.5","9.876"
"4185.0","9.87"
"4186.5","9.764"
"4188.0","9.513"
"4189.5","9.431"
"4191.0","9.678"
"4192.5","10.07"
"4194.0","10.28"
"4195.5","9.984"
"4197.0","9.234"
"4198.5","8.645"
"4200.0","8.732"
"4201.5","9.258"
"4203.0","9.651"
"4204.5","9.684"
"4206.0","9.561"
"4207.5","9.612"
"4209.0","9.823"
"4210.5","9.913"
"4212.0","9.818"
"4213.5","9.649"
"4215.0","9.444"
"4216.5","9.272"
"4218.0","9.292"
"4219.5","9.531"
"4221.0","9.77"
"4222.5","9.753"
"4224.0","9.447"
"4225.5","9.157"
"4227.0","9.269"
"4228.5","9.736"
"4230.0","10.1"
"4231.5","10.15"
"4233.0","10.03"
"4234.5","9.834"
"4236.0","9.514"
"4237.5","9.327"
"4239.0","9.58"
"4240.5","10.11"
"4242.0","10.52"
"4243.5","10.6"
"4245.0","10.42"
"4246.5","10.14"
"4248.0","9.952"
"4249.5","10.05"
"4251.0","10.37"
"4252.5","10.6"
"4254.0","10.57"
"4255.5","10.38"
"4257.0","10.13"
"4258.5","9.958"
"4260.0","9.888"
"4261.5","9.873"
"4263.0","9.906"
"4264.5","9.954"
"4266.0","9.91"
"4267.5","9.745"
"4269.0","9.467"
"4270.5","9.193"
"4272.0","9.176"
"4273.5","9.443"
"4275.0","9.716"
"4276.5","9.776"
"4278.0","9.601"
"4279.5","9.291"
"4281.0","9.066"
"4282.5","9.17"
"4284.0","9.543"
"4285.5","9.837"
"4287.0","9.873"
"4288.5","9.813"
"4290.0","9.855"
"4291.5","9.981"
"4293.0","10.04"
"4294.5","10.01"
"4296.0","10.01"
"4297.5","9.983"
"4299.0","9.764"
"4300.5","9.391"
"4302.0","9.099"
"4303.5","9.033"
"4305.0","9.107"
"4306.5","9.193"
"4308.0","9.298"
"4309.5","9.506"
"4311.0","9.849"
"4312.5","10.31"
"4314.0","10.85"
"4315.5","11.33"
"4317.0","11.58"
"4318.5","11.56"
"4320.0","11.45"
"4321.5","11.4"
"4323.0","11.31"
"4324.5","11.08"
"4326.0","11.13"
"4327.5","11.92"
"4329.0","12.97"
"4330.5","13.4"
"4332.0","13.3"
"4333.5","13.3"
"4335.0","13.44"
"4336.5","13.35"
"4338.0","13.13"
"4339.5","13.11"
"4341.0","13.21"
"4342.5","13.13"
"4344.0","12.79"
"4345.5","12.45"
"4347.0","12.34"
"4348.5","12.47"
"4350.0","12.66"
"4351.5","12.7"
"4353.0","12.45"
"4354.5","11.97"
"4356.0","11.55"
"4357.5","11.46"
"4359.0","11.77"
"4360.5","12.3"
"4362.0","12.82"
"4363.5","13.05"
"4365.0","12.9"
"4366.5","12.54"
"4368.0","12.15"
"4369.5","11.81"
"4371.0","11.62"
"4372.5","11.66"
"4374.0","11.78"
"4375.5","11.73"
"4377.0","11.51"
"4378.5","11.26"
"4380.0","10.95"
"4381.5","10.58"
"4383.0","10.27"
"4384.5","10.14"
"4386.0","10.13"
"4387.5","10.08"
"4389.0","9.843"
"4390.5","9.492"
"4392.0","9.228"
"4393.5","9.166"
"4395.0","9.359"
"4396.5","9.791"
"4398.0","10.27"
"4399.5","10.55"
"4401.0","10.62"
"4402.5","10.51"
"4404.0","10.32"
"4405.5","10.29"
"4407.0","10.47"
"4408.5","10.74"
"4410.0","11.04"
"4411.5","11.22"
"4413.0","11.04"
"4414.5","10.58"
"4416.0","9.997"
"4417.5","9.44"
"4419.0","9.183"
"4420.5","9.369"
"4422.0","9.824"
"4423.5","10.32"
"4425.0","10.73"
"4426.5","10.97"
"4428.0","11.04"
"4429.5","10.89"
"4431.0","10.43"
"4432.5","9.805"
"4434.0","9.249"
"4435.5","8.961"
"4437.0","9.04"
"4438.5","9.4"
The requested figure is 0.07 mag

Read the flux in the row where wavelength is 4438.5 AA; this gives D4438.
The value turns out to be 9.4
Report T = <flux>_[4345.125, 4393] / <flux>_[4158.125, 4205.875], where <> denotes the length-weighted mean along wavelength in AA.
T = 1.2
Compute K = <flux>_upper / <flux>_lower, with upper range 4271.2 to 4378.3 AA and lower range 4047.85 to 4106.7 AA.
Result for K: 1.0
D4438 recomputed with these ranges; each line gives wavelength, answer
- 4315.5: 11.33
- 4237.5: 9.327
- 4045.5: 10.24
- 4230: 10.1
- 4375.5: 11.73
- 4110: 12.17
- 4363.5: 13.05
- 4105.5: 11.3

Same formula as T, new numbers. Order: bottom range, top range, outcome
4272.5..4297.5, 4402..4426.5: 1.07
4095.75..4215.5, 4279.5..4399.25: 1.06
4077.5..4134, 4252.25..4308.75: 0.85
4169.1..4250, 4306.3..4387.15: 1.22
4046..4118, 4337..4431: 1.01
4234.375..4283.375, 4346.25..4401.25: 1.14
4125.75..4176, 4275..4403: 1.06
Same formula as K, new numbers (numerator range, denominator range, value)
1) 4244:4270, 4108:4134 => 0.88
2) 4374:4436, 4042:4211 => 0.97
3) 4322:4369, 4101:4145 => 1.11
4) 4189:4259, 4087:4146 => 0.87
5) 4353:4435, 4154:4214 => 1.10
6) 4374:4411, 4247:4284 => 1.06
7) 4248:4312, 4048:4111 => 0.88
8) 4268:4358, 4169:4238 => 1.14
